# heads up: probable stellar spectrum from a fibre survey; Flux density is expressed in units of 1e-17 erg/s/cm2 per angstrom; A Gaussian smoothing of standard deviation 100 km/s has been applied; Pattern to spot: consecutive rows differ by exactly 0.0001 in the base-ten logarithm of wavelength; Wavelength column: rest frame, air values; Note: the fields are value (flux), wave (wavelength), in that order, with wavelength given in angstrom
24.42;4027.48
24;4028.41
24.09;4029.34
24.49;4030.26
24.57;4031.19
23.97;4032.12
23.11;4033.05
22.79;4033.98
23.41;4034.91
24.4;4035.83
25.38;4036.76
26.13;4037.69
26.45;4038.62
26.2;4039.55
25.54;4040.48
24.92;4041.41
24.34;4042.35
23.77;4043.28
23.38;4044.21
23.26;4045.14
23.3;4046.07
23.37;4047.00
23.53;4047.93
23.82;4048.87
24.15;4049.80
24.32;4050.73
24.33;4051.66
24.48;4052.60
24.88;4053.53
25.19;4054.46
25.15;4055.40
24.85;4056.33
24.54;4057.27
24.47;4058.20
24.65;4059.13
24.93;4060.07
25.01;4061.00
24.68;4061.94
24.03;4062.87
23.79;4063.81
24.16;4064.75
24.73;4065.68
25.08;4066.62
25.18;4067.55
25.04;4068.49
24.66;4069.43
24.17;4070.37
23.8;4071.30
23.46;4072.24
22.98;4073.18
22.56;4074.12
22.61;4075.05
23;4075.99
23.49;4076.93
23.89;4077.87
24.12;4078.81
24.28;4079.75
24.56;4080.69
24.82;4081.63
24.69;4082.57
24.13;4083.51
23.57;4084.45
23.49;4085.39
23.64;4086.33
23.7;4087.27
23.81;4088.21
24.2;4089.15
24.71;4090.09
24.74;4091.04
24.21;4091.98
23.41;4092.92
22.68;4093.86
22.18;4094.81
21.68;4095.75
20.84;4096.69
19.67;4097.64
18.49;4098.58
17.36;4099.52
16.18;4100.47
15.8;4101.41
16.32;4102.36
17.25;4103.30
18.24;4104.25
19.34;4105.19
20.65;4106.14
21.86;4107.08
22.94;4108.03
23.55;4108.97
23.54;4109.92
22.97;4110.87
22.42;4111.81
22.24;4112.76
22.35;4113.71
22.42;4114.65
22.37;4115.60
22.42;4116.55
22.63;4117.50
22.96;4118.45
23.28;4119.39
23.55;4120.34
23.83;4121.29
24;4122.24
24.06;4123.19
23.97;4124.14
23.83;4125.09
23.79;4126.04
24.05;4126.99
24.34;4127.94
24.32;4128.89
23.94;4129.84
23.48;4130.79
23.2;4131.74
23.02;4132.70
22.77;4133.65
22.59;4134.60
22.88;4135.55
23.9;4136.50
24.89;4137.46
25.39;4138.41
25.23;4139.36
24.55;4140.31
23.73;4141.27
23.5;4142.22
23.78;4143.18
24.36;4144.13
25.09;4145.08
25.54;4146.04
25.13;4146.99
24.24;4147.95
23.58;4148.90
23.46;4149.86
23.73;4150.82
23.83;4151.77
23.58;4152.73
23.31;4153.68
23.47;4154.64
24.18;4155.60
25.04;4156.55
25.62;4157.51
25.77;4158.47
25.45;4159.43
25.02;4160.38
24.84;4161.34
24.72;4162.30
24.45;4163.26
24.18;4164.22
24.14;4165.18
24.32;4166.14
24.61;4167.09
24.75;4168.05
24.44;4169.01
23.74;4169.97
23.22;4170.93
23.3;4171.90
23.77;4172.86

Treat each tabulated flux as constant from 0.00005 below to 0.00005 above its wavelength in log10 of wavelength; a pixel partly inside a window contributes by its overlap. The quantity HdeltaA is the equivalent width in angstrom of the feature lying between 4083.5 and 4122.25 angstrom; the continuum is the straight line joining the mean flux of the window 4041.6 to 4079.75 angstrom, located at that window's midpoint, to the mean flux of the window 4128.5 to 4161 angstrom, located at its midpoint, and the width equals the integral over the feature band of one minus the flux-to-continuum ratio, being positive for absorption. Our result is 3.7 angstrom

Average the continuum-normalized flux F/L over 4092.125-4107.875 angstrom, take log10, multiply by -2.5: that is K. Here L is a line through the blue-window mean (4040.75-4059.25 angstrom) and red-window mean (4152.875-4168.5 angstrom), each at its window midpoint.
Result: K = 0.23 mag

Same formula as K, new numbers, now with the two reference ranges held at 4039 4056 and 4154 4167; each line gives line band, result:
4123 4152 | 0.03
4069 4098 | 0.04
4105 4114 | 0.11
